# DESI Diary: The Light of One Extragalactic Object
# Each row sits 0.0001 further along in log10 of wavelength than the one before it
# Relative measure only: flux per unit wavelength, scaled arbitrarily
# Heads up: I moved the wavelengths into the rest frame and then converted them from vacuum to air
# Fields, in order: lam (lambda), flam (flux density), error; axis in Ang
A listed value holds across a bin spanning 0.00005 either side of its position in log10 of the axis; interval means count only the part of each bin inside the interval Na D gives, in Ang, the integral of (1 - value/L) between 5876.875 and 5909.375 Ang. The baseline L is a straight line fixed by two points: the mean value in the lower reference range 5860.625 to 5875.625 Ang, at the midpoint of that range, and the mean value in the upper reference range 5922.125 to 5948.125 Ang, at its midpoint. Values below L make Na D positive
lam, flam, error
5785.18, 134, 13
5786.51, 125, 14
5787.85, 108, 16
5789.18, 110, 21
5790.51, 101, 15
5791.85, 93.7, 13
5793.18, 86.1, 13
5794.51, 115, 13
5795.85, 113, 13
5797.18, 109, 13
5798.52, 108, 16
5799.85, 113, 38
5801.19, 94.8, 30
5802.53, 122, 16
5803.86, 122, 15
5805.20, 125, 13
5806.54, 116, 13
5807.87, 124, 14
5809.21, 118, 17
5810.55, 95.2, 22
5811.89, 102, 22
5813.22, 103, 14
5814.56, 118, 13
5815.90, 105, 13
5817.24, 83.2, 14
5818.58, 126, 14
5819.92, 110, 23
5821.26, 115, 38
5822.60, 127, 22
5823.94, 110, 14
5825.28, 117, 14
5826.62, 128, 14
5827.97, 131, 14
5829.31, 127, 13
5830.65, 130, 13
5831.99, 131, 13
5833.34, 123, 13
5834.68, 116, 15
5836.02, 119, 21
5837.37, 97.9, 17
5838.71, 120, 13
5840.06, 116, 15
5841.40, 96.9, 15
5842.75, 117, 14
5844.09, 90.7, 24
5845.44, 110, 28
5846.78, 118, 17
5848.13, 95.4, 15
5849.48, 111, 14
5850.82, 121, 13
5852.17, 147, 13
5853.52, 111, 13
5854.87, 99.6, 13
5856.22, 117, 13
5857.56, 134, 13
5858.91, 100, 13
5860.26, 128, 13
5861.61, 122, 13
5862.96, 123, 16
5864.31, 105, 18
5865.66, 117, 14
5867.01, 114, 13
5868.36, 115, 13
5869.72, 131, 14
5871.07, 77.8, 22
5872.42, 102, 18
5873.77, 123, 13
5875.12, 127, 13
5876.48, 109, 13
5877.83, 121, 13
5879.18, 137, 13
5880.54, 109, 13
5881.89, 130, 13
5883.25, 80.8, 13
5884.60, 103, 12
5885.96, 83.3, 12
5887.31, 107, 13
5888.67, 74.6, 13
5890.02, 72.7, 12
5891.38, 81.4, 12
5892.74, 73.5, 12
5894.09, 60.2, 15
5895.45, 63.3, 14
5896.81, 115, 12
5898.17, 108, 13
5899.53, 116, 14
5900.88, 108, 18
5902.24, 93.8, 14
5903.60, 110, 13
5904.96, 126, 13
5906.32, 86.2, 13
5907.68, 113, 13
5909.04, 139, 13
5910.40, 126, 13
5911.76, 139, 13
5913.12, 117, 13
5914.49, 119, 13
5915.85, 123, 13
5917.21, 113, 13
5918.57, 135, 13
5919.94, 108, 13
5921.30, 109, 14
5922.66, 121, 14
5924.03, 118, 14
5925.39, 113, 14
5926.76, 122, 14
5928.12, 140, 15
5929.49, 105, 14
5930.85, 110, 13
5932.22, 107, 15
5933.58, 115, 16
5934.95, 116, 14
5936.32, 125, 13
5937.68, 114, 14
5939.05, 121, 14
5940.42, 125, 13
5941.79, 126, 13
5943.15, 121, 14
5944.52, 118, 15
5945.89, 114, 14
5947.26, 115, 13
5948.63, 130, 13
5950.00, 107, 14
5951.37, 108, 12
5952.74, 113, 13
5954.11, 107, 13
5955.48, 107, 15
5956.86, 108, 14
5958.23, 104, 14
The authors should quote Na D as 4.4 Ang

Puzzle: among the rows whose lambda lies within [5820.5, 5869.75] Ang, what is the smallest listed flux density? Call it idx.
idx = 90.7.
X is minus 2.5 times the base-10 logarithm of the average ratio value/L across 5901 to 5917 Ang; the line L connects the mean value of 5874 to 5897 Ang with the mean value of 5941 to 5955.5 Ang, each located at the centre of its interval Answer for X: -0.13 mag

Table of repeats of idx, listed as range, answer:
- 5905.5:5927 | 86.2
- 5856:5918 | 60.2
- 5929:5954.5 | 105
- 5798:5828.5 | 83.2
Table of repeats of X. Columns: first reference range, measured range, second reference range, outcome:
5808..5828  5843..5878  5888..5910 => -0.10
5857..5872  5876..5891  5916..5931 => 0.14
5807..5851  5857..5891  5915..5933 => 0.06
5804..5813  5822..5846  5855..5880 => -0.02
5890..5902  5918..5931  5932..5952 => -0.11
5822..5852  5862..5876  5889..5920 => -0.02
